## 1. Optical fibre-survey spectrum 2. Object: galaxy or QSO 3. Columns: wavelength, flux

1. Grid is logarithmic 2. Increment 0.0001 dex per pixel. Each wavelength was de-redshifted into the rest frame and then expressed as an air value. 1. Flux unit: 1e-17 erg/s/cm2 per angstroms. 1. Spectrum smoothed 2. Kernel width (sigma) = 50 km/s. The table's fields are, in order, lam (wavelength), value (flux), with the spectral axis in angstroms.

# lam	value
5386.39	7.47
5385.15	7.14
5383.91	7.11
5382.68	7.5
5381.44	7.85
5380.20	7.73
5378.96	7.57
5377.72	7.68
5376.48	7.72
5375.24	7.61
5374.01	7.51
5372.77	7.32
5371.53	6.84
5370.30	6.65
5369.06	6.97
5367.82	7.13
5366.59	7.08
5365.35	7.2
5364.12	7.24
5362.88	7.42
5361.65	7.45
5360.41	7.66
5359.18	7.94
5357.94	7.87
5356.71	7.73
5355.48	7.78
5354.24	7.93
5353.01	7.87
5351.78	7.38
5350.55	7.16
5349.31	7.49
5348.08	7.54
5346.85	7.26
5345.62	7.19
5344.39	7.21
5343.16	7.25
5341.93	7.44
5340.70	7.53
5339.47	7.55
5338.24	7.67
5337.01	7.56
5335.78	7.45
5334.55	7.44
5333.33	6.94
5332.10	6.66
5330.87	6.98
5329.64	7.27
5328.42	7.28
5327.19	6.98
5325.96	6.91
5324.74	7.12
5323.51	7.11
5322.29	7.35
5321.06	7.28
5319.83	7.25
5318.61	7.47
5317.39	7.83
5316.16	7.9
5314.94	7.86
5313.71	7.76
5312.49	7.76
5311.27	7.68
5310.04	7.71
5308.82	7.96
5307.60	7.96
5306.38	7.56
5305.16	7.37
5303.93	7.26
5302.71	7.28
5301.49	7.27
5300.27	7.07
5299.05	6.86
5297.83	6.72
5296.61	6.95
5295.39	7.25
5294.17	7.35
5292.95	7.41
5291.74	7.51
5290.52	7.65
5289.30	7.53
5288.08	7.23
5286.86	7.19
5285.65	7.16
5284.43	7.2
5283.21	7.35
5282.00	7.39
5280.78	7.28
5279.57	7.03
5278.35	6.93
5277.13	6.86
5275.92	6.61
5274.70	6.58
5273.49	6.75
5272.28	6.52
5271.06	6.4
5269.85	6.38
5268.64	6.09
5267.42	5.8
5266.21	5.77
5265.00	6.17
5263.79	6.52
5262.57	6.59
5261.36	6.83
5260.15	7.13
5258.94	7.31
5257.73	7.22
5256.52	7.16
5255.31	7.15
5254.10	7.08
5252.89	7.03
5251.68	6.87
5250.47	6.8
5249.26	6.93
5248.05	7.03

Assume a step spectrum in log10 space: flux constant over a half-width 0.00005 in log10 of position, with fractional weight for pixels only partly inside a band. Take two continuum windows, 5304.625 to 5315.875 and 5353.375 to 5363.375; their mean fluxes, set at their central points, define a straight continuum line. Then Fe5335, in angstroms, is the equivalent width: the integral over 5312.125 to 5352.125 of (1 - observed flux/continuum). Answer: 2.0 angstroms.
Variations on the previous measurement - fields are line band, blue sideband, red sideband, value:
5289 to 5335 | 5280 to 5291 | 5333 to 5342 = 0.3 angstroms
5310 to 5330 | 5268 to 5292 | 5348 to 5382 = -0.6 angstroms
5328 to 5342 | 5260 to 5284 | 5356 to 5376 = -0.4 angstroms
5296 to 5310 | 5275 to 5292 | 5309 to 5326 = 0.1 angstroms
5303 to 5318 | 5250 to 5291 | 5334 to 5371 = -1.2 angstroms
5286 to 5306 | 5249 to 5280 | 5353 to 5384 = -0.9 angstroms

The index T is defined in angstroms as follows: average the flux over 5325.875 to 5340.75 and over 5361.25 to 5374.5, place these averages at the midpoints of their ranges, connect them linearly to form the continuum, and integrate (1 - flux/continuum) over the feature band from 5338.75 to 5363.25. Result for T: -1.1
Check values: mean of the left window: 7.25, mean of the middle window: 7.53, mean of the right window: 7.16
